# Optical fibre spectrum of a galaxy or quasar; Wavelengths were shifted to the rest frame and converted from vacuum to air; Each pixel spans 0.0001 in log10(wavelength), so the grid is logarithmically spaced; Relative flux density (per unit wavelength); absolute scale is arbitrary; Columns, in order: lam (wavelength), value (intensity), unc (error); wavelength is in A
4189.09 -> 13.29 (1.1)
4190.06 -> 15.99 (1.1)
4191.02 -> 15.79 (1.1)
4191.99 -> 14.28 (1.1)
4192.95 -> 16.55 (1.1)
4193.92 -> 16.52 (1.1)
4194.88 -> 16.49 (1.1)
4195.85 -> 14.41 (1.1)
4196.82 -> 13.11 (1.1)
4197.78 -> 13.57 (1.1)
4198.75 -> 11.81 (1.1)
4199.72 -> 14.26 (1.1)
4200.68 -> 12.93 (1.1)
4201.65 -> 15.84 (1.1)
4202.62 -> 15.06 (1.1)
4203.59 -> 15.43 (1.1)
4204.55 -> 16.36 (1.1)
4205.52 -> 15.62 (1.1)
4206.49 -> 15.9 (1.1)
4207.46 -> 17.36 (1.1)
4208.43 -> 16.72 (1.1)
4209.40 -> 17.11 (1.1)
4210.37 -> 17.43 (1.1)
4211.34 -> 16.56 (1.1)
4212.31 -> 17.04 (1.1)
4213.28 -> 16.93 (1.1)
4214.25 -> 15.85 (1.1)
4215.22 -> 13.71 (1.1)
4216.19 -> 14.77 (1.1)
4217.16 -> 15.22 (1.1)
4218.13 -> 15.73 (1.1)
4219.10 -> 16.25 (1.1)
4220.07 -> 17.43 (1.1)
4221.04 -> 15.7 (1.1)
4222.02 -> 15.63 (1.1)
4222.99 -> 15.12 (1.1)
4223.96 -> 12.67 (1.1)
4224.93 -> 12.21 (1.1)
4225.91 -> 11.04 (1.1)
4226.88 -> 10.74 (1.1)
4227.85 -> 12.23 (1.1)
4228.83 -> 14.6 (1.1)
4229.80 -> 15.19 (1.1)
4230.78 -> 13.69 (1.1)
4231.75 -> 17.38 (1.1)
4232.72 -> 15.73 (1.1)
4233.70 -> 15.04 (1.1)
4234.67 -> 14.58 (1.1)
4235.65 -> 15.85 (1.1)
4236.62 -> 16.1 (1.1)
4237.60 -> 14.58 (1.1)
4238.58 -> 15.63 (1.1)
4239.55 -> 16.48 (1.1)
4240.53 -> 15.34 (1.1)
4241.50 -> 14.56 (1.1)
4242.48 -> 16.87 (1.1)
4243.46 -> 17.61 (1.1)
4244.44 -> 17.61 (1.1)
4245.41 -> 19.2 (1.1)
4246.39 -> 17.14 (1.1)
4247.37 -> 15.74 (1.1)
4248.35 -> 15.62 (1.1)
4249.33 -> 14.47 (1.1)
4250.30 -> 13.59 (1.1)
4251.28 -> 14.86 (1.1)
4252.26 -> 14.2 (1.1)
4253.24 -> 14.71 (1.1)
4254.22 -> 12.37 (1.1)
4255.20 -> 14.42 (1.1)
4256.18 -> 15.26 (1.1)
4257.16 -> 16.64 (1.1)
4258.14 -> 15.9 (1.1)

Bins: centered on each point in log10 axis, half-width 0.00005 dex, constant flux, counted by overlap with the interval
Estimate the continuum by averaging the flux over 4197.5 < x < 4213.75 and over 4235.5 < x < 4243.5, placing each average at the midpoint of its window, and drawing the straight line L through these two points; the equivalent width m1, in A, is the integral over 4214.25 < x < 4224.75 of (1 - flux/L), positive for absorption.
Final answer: 0.4 A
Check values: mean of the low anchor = 15.7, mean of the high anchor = 15.8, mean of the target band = 15.2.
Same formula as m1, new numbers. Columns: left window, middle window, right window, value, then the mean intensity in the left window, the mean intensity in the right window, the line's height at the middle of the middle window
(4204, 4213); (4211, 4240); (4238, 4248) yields 2.9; 16.7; 16.6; 16.6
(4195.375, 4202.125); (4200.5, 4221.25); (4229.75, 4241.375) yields -2.5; 13.7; 15.5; 14.3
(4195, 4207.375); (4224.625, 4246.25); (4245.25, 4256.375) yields -0.4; 14.7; 15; 14.9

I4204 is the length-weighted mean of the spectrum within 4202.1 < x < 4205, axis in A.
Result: 15.6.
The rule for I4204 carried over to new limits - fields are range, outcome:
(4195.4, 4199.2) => 13.2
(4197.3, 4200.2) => 13.2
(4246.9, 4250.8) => 14.9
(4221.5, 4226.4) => 13.3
